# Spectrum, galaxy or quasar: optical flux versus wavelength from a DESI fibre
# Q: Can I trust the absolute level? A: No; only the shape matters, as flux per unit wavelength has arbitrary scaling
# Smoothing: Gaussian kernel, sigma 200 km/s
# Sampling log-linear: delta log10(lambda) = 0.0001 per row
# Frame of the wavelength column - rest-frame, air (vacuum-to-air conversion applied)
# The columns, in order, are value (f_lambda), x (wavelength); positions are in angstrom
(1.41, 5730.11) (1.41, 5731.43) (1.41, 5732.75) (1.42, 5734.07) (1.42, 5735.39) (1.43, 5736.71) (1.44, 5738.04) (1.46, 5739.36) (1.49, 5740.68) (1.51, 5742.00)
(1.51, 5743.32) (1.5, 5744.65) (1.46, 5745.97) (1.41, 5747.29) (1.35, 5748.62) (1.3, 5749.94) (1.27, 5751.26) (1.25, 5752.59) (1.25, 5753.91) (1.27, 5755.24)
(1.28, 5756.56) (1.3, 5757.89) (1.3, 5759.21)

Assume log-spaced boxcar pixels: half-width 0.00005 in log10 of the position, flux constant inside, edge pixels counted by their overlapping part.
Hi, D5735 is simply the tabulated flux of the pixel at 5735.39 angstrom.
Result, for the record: 1.42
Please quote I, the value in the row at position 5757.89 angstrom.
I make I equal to 1.3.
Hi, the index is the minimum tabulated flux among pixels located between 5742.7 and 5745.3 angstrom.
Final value 1.5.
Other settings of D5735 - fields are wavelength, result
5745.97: 1.46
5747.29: 1.41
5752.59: 1.25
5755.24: 1.27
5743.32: 1.51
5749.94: 1.3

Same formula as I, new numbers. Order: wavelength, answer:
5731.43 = 1.41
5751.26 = 1.27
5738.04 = 1.44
